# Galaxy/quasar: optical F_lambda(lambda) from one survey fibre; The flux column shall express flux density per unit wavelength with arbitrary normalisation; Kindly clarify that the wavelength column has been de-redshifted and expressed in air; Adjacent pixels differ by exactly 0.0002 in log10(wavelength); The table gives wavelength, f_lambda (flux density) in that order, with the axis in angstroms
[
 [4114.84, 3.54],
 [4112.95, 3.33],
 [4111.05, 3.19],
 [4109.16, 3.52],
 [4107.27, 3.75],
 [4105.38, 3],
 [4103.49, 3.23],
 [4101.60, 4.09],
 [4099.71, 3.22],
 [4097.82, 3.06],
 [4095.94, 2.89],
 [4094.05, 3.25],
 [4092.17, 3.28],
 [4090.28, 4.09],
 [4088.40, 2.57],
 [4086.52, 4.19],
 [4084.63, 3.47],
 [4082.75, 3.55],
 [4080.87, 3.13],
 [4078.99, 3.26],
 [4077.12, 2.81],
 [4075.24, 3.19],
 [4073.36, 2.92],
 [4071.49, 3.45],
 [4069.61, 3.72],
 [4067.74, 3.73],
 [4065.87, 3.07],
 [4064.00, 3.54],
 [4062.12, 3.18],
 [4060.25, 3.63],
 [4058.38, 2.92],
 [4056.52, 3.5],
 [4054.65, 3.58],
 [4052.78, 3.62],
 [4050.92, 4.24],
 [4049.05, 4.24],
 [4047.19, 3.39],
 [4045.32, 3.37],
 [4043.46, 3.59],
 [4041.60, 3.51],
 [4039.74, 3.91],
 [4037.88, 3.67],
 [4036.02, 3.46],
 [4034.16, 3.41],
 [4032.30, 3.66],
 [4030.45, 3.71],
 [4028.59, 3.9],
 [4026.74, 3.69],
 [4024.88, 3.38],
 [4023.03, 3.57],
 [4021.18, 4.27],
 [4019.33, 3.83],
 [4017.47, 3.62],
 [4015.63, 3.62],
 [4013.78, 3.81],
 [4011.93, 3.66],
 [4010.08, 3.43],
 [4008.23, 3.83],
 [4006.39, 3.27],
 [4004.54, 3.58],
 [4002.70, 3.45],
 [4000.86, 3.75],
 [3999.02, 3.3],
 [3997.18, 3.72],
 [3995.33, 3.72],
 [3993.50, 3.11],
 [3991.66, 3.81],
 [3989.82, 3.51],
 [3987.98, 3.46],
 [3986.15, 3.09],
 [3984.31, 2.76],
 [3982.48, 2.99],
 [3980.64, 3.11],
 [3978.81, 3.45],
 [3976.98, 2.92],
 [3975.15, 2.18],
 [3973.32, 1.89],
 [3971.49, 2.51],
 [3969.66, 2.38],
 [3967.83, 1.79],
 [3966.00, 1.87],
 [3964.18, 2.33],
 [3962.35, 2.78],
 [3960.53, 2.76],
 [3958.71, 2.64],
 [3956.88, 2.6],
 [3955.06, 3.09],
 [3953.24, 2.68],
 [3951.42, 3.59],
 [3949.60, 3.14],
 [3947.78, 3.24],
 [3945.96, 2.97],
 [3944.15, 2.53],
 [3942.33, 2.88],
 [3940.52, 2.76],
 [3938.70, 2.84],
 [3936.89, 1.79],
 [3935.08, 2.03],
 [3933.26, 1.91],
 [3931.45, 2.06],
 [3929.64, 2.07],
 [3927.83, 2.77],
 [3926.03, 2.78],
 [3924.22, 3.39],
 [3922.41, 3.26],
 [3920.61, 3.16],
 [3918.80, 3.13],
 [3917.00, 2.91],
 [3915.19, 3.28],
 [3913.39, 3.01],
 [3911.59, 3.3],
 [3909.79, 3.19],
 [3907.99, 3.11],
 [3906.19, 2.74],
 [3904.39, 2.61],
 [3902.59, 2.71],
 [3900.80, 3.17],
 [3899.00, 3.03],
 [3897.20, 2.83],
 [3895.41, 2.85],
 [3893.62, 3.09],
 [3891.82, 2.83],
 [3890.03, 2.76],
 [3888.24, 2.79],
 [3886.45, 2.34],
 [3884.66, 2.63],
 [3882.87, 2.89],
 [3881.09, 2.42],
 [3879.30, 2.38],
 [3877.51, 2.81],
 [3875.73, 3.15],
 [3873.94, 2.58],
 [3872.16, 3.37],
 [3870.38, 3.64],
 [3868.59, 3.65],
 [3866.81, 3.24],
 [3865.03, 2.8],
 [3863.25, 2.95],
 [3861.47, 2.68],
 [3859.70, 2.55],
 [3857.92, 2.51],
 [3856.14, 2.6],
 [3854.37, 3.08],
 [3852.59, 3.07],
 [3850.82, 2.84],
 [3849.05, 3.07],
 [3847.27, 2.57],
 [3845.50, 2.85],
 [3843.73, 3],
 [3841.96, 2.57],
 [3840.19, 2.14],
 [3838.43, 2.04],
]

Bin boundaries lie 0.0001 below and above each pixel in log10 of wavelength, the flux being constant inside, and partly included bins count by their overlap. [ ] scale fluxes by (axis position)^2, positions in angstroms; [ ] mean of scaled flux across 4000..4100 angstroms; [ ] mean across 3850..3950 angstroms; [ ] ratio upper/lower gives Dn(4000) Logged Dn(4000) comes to 1.33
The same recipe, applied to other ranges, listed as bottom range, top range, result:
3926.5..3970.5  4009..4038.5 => 1.48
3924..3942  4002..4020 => 1.55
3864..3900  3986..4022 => 1.32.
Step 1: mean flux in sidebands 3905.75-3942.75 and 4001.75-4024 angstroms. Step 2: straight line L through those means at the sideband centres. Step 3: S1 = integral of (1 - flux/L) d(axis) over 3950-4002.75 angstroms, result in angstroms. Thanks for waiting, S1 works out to 5.95 angstroms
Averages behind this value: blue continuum 2.78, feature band 2.93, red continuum 3.66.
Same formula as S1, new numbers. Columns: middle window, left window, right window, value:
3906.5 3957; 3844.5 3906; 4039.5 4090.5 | 3.3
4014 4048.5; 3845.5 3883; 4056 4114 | -4.4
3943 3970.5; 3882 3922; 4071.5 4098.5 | 3.0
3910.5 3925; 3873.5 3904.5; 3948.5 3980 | -2.4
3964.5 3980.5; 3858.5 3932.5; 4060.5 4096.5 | 3.5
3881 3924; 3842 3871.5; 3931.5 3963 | -1.8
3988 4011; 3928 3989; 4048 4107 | -5.0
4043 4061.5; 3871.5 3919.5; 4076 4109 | -2.0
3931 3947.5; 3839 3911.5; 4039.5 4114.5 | 3.1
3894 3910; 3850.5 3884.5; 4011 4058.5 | 0.8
